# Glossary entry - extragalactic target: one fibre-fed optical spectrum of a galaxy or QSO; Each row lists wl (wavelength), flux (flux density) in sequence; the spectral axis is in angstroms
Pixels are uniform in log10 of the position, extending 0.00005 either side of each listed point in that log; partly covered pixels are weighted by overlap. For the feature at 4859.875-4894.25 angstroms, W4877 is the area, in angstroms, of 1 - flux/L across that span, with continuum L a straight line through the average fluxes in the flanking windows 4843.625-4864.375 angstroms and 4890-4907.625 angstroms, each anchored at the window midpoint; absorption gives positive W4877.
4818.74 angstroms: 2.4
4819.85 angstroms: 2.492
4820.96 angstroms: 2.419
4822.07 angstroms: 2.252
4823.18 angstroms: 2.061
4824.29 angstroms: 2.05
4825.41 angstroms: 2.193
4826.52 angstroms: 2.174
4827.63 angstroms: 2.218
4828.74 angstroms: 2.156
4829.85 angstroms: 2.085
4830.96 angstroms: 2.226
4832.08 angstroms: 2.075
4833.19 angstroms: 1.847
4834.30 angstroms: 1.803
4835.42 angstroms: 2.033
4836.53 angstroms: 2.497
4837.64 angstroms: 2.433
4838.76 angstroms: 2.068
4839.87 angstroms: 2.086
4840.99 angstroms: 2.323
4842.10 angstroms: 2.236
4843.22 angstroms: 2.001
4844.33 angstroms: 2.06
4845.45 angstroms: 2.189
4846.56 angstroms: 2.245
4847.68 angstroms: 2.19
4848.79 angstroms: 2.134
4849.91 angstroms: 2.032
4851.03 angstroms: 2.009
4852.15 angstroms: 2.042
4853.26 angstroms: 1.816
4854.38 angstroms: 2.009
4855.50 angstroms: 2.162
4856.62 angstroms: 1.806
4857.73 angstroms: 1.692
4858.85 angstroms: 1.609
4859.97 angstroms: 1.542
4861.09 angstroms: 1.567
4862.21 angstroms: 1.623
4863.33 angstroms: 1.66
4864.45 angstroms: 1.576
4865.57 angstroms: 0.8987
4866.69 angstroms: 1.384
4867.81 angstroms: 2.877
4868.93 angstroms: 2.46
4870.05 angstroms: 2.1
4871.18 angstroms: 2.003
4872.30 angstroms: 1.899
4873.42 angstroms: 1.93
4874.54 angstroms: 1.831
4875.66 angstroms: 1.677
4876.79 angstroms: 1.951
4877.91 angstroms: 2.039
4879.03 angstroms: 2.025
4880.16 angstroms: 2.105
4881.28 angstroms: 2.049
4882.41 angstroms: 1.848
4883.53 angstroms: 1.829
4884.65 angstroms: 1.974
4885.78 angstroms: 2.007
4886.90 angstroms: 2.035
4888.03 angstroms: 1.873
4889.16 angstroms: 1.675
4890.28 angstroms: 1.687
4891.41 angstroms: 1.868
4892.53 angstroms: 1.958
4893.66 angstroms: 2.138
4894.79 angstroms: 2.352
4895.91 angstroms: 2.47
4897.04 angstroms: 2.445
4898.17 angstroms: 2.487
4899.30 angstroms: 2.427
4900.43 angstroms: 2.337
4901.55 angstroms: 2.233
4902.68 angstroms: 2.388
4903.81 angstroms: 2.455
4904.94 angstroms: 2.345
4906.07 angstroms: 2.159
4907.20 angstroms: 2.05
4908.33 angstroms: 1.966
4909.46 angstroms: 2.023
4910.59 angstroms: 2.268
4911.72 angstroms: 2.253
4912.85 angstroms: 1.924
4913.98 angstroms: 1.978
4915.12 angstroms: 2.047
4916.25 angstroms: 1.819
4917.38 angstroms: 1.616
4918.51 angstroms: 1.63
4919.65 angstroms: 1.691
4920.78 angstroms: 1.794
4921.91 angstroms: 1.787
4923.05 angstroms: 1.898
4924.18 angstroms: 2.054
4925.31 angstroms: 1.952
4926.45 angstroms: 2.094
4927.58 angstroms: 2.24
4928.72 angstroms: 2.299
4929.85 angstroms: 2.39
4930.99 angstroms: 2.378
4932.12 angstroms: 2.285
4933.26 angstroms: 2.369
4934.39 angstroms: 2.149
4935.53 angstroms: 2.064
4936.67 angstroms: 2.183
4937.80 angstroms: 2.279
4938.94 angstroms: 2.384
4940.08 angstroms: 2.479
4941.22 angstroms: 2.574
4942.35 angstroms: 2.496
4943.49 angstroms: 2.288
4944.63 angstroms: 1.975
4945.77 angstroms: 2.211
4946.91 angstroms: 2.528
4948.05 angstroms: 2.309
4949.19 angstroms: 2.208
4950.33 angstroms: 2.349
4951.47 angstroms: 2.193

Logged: 3.3 angstroms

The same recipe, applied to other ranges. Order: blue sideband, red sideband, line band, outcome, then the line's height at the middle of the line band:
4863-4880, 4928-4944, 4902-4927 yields 1.95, 2.18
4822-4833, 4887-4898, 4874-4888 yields 0.90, 2.08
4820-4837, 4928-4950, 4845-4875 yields 4.00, 2.19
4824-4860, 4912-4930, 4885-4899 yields -0.69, 1.99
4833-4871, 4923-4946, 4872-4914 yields 0.61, 2.11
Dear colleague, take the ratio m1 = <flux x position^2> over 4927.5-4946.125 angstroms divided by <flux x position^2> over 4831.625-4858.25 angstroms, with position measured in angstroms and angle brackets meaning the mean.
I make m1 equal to 1.2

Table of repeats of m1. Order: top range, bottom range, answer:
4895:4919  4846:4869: 1.19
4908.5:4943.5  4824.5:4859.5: 1.05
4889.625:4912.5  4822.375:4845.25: 1.07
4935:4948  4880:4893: 1.24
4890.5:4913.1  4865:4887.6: 1.15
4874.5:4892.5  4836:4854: 0.90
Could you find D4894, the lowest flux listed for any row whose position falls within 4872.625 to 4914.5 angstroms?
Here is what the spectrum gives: 1.675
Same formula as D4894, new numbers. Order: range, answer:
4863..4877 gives 0.8987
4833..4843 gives 1.803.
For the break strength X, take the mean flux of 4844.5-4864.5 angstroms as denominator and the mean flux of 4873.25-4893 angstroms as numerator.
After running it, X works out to 1.01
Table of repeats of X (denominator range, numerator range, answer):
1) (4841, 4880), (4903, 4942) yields 1.10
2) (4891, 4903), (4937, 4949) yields 1.03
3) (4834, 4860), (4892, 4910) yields 1.10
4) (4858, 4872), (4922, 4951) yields 1.27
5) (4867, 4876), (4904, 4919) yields 0.97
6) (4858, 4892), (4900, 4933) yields 1.12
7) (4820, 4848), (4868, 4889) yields 0.92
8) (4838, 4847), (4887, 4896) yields 0.92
